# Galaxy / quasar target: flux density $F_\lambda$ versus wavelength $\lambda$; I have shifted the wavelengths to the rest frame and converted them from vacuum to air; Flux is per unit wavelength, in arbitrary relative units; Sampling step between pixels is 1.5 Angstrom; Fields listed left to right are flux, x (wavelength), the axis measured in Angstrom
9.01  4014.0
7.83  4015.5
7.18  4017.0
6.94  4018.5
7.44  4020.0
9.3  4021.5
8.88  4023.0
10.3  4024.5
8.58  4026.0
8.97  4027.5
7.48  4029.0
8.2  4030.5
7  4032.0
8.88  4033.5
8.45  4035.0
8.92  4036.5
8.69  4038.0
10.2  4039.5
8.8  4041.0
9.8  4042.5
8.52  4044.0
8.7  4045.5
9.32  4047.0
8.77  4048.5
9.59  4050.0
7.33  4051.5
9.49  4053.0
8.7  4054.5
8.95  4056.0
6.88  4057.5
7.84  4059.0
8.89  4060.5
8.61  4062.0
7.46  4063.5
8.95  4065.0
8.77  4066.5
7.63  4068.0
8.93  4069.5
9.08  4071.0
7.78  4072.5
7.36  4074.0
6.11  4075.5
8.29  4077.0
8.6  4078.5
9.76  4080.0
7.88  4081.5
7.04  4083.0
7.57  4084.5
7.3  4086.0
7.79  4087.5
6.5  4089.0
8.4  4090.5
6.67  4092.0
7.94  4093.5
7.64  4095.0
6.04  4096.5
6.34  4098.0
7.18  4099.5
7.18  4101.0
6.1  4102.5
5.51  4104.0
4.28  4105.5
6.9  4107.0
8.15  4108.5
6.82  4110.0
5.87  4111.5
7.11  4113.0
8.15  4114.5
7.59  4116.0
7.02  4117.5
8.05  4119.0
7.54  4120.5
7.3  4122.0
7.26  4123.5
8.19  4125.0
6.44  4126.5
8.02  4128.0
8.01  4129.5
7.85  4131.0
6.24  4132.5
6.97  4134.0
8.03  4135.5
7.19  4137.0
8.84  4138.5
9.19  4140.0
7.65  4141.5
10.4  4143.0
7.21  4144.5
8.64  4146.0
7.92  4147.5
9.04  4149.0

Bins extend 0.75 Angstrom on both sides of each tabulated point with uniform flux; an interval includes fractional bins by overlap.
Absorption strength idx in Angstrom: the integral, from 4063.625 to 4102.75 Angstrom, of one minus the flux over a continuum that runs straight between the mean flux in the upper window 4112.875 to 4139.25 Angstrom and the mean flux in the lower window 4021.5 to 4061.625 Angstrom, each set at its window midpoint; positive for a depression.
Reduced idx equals 2.3 Angstrom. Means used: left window 8.71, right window 7.55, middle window 7.66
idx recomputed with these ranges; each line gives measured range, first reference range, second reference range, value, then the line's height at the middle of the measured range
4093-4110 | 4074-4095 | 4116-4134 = 2.07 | 7.57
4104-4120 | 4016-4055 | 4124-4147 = 2.27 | 8.08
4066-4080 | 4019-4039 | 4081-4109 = -1.23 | 7.48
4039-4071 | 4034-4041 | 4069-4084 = -0.27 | 8.59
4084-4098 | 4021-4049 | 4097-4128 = 0.42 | 7.48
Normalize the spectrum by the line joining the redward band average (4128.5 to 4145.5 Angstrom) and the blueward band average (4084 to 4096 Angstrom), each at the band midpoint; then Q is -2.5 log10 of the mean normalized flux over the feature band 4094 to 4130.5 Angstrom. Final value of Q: 0.097 mag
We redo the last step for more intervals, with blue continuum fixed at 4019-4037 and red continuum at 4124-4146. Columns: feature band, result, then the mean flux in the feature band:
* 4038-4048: -0.09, 9.17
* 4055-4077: 0.02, 8.1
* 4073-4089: 0.07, 7.71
